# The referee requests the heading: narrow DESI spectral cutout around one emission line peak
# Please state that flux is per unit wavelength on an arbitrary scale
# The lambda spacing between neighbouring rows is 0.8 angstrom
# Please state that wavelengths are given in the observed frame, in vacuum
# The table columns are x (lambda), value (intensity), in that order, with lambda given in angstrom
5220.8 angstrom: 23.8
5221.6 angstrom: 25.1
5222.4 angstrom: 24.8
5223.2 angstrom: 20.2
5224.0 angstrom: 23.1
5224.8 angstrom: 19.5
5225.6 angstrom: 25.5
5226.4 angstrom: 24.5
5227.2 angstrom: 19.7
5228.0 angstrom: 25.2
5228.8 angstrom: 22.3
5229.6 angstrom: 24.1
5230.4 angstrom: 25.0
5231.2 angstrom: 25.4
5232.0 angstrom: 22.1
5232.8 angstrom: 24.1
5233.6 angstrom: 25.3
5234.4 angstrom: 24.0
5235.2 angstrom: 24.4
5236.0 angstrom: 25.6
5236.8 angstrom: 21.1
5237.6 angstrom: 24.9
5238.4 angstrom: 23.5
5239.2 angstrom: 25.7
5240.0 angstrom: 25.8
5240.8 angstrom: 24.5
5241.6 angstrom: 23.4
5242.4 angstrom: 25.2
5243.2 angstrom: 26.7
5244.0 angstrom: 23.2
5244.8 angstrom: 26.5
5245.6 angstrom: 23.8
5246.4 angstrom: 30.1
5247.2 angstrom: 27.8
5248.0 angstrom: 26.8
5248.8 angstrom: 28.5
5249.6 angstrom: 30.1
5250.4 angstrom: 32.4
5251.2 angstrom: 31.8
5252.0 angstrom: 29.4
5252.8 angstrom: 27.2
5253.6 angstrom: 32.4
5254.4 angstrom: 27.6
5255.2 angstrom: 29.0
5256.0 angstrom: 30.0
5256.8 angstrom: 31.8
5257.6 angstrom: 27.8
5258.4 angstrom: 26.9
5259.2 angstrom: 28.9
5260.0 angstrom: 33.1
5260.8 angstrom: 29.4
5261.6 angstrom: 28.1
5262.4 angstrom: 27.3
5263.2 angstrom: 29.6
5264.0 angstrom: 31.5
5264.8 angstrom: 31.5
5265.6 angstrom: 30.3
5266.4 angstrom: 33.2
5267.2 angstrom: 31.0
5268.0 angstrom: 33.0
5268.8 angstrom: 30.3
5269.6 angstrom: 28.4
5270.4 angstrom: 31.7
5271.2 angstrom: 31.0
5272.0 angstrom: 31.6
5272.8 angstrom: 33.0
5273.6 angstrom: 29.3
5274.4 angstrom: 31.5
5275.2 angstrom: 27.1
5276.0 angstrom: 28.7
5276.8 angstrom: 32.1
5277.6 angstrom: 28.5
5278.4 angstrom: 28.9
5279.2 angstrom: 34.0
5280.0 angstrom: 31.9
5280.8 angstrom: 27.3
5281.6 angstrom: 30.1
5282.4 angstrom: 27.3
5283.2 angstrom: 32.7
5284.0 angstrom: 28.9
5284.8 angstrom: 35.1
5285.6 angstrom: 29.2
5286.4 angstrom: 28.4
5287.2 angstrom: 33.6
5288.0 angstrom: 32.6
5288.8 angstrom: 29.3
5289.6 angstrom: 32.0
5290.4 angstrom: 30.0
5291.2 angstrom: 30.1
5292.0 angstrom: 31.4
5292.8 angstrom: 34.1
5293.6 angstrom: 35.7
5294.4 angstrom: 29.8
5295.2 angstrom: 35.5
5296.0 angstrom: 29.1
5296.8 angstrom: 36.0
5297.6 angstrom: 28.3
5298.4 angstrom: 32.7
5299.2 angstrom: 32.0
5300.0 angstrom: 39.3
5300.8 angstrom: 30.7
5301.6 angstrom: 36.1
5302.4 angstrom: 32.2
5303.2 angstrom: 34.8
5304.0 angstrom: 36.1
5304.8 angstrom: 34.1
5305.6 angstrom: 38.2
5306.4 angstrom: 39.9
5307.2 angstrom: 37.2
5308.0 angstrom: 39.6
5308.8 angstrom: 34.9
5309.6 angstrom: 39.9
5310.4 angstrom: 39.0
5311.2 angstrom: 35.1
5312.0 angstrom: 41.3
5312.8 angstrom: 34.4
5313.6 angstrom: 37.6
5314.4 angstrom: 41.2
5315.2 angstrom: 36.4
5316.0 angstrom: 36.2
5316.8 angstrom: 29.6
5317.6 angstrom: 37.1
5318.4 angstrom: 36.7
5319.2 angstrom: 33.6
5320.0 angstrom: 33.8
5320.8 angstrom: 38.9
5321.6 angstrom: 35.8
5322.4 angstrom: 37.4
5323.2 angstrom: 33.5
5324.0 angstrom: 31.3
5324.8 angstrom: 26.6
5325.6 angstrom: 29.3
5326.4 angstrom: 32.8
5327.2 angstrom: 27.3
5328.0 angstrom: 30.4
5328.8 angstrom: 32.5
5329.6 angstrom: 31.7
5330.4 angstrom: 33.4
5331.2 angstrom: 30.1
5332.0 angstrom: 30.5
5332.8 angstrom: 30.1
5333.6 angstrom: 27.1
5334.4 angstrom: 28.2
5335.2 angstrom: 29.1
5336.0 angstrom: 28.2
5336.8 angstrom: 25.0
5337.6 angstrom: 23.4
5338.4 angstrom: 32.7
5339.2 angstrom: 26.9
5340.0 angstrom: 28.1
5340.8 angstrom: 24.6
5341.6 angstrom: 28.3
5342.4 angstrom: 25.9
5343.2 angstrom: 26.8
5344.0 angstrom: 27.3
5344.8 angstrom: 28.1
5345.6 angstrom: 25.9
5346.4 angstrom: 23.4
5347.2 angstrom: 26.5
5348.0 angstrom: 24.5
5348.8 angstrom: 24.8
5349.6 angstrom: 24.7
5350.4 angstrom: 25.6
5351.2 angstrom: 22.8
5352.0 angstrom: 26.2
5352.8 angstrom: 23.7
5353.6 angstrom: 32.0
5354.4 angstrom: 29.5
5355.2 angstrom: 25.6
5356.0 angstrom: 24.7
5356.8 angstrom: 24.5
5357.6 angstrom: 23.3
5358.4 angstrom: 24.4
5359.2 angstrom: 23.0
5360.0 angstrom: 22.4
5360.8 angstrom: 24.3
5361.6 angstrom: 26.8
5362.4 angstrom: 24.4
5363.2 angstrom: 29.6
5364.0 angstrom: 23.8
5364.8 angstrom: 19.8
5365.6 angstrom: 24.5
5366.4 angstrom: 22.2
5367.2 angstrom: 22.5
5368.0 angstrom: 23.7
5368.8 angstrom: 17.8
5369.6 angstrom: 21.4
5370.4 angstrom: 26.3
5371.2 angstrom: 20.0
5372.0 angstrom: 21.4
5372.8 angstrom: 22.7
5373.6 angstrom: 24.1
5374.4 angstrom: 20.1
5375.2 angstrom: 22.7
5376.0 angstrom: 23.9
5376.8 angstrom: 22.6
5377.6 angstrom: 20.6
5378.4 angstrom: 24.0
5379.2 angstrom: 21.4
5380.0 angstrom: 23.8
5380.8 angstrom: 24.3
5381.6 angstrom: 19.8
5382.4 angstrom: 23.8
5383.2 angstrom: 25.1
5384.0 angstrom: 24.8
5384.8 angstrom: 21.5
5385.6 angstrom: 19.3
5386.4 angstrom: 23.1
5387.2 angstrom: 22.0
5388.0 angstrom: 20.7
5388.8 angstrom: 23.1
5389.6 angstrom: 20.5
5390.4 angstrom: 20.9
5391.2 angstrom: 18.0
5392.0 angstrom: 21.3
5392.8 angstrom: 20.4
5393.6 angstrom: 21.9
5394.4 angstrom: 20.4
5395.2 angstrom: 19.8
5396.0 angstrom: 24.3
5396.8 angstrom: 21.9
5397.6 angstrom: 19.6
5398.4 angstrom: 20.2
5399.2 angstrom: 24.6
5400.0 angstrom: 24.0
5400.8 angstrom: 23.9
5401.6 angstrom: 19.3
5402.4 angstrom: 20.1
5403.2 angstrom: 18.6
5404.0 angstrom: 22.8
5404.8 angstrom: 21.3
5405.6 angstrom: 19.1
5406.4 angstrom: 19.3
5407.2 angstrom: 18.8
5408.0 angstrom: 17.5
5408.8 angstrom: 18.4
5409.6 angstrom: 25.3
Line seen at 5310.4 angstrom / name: C III] 1909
